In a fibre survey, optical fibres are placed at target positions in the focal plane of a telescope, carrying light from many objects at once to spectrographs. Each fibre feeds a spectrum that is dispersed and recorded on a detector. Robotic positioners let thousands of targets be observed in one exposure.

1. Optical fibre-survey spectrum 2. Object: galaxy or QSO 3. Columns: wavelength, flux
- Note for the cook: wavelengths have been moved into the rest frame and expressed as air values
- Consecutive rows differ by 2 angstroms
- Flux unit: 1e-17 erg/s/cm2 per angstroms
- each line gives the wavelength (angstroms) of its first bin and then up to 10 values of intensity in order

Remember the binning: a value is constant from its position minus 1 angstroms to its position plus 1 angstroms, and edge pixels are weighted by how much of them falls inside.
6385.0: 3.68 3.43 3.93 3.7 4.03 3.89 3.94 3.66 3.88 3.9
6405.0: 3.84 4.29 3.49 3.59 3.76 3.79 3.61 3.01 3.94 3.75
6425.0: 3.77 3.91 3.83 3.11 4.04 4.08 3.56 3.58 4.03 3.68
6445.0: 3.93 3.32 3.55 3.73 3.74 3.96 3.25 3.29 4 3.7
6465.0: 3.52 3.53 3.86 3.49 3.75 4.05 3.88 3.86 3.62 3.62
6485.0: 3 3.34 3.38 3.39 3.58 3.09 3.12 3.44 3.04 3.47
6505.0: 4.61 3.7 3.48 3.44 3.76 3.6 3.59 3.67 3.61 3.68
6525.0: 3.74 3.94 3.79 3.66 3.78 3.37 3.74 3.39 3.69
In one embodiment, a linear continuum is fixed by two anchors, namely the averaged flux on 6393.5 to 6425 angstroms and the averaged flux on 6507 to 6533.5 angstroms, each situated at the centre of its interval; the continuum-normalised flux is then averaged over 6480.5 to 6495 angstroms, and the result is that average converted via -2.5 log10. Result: 0.09 mag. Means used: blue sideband 3.76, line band 3.39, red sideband 3.67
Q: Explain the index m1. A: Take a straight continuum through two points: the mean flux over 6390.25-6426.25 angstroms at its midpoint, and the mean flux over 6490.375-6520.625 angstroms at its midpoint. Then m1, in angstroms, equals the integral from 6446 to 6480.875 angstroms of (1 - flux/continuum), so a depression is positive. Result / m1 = -0.4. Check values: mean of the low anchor 3.77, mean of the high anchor 3.54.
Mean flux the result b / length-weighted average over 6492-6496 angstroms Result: 3.33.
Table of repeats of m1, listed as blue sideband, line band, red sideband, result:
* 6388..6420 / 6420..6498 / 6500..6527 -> 1.61 angstroms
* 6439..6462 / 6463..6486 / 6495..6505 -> -0.78 angstroms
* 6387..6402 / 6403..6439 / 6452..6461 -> 0.08 angstroms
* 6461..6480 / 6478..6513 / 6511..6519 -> 1.82 angstroms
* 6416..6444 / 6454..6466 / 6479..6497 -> -0.26 angstroms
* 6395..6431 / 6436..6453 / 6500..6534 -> 0.23 angstroms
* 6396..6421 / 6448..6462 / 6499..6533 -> 0.24 angstroms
